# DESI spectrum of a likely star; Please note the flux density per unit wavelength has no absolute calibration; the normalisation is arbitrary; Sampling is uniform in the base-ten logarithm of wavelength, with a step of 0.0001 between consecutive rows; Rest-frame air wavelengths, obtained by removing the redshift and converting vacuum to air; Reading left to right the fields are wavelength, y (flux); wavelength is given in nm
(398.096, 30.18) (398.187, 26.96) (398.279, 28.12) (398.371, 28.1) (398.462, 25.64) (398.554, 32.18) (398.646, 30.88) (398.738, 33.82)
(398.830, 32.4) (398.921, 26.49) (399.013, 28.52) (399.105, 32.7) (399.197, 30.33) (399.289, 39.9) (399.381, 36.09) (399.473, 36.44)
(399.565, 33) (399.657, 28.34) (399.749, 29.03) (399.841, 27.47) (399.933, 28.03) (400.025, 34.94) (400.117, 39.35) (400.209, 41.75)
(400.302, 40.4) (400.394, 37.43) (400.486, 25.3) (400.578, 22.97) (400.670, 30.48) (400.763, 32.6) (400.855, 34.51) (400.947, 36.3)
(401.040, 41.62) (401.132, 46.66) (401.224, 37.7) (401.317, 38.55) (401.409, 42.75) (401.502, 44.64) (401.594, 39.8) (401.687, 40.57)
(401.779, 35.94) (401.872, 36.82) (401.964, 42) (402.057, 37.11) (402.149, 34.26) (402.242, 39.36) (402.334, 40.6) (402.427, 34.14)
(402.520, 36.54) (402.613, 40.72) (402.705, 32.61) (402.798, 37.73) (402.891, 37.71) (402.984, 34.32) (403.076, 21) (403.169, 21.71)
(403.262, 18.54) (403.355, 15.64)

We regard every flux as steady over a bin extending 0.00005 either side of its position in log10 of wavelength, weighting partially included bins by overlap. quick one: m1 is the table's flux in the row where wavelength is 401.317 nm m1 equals 38.55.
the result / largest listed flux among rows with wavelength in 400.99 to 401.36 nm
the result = 46.66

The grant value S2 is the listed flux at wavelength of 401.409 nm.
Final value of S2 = 42.75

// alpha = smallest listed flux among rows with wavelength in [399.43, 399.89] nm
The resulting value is 27.47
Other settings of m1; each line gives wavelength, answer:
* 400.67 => 30.48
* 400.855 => 34.51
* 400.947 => 36.3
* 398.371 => 28.1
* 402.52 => 36.54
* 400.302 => 40.4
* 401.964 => 42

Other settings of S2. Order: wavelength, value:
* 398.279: 28.12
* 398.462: 25.64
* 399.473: 36.44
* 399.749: 29.03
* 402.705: 32.61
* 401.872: 36.82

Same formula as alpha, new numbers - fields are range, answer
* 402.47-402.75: 32.61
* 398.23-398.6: 25.64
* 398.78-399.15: 26.49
